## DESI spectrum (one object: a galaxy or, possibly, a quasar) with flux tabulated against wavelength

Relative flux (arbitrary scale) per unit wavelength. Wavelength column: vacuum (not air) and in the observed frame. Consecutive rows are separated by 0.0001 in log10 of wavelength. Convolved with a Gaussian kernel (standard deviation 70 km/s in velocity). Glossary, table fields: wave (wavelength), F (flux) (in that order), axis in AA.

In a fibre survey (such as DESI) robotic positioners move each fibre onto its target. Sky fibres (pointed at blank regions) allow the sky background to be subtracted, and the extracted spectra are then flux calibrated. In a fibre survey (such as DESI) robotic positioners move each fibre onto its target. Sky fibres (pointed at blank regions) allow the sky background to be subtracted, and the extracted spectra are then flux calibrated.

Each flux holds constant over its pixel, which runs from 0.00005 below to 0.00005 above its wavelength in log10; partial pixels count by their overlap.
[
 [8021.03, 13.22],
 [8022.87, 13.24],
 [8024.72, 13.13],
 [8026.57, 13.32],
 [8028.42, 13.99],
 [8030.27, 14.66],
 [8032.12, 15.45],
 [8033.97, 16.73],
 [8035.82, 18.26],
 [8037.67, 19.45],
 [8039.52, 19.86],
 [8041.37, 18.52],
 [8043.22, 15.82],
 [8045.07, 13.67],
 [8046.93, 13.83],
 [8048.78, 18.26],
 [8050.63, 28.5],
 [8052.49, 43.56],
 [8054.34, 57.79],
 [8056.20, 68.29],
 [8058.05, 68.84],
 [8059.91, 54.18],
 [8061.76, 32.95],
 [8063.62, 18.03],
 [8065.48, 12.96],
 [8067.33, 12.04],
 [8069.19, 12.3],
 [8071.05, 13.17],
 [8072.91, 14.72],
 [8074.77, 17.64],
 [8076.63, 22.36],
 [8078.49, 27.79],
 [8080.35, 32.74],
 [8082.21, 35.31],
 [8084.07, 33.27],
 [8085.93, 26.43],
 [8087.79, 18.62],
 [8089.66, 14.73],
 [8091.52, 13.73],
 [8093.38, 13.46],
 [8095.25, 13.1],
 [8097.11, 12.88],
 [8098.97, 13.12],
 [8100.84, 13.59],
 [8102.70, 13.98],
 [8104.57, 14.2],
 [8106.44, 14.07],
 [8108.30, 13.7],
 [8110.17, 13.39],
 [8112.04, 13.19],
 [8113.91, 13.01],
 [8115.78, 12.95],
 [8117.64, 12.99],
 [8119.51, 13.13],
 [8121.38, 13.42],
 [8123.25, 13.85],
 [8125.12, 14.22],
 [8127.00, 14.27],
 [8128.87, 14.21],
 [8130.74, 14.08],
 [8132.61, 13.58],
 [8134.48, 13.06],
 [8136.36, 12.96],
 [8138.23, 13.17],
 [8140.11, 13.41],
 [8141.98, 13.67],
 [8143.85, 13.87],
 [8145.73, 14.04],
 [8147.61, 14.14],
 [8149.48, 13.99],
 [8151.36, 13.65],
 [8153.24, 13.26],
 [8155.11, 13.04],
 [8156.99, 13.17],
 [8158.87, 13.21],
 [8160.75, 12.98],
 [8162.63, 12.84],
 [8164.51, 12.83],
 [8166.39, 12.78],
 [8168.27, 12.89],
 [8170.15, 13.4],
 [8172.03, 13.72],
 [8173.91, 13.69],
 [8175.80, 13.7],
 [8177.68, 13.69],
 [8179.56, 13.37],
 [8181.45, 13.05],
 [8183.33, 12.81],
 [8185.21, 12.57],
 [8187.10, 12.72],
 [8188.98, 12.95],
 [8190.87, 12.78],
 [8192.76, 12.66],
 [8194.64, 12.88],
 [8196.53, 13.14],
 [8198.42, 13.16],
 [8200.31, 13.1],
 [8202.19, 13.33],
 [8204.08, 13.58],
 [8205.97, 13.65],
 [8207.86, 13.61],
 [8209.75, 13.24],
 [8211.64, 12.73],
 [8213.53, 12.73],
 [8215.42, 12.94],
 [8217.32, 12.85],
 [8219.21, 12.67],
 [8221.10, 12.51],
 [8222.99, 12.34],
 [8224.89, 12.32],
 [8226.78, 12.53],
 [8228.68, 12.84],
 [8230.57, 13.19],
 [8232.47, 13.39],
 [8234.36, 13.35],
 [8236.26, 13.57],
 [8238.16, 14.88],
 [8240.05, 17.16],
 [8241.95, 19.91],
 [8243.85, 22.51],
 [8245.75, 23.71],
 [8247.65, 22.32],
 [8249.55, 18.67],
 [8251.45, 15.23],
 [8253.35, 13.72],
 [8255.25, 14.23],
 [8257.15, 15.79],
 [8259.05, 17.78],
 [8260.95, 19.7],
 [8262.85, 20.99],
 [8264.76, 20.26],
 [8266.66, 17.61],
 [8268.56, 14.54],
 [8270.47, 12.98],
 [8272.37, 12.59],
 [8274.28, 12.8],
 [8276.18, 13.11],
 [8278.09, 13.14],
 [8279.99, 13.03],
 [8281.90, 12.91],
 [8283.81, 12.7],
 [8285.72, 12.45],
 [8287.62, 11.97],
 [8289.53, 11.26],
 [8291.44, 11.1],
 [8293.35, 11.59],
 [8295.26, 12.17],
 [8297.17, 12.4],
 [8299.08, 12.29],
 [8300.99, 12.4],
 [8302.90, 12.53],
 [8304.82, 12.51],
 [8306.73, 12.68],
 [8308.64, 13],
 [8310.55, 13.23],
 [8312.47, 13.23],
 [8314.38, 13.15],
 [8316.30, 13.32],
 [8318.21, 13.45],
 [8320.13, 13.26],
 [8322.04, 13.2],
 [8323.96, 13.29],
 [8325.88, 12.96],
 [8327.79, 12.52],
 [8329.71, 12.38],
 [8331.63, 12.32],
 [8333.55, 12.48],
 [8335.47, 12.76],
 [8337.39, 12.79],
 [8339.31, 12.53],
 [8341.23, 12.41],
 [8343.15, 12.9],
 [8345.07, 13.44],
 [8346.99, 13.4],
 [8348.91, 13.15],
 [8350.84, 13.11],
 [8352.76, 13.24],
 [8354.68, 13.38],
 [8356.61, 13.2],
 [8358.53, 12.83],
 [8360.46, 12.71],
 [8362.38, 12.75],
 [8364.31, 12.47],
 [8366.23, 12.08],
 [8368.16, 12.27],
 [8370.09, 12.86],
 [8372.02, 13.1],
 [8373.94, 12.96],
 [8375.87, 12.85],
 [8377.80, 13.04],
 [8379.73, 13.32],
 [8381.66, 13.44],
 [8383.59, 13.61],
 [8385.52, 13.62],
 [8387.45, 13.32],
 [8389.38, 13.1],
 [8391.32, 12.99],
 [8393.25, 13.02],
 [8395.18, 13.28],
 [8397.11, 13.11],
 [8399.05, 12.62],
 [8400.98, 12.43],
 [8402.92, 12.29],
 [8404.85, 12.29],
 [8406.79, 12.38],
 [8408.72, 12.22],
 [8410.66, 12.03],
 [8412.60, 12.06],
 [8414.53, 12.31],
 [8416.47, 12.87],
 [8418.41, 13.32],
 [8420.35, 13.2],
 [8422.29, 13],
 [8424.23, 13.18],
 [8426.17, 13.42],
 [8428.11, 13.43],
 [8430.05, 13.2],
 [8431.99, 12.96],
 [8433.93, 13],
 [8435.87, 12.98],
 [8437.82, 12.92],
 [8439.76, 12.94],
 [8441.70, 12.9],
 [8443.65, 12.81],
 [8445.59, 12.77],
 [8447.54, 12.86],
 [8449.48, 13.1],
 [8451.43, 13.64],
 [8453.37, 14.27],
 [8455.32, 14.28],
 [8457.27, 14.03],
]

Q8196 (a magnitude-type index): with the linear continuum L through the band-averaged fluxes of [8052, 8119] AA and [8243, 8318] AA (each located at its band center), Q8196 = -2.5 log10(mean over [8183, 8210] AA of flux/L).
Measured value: 0.36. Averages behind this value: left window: 23.1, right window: 14.6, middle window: 13.1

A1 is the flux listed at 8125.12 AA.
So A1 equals 14.22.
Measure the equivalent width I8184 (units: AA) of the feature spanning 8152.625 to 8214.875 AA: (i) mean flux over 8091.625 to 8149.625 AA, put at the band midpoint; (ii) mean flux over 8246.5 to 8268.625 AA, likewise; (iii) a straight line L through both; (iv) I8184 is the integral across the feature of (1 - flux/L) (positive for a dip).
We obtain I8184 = 9.45 AA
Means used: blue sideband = 13.6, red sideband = 17.8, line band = 13.1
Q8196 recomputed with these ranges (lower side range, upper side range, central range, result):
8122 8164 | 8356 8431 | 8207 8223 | 0.041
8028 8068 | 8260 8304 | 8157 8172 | 0.495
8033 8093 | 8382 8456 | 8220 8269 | 0.178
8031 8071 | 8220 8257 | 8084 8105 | 0.458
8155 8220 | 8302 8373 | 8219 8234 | 0.024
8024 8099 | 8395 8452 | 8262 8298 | 0.246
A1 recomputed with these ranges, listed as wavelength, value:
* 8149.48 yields 13.99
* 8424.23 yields 13.18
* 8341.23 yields 12.41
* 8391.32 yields 12.99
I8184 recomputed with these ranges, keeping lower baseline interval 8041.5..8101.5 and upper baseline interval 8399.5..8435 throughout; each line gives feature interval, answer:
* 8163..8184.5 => 8.3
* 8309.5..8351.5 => 7.7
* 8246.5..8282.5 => 4.6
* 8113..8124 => 4.8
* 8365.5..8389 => 1.9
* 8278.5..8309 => 8.7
